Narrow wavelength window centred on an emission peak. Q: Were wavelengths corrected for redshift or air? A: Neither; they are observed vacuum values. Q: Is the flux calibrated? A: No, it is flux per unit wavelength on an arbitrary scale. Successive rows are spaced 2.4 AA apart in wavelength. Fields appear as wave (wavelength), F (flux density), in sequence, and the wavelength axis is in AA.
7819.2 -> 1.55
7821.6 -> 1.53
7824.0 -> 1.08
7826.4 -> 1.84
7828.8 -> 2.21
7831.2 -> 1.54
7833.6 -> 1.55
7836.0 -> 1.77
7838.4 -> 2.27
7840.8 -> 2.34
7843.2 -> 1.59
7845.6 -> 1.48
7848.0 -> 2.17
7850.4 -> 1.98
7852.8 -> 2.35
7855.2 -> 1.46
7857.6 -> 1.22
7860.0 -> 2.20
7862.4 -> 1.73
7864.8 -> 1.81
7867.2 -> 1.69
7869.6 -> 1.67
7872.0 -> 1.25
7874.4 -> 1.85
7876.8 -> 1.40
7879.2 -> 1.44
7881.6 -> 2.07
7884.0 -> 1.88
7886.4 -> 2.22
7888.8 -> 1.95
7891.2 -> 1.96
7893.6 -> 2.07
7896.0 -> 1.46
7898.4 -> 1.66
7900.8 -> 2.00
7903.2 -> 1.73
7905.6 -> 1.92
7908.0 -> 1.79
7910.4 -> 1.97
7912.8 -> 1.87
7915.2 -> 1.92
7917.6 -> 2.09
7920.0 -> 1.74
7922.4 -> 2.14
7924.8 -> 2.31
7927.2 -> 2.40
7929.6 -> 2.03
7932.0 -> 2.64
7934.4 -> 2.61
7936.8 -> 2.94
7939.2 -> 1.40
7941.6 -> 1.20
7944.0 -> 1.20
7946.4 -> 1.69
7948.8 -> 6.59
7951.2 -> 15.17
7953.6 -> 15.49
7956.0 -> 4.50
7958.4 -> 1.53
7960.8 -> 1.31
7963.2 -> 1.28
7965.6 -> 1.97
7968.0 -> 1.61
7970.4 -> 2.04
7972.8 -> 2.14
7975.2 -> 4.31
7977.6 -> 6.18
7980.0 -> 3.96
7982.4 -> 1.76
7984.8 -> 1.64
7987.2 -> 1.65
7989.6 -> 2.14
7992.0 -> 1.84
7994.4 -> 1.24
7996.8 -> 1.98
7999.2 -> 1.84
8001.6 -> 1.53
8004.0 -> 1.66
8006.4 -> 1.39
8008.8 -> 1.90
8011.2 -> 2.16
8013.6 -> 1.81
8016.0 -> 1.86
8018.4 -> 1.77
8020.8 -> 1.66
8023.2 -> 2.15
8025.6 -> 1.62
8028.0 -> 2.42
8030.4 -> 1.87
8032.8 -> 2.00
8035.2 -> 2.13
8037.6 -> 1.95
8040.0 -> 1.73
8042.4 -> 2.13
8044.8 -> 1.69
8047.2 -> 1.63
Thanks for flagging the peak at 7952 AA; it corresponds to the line H-alpha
